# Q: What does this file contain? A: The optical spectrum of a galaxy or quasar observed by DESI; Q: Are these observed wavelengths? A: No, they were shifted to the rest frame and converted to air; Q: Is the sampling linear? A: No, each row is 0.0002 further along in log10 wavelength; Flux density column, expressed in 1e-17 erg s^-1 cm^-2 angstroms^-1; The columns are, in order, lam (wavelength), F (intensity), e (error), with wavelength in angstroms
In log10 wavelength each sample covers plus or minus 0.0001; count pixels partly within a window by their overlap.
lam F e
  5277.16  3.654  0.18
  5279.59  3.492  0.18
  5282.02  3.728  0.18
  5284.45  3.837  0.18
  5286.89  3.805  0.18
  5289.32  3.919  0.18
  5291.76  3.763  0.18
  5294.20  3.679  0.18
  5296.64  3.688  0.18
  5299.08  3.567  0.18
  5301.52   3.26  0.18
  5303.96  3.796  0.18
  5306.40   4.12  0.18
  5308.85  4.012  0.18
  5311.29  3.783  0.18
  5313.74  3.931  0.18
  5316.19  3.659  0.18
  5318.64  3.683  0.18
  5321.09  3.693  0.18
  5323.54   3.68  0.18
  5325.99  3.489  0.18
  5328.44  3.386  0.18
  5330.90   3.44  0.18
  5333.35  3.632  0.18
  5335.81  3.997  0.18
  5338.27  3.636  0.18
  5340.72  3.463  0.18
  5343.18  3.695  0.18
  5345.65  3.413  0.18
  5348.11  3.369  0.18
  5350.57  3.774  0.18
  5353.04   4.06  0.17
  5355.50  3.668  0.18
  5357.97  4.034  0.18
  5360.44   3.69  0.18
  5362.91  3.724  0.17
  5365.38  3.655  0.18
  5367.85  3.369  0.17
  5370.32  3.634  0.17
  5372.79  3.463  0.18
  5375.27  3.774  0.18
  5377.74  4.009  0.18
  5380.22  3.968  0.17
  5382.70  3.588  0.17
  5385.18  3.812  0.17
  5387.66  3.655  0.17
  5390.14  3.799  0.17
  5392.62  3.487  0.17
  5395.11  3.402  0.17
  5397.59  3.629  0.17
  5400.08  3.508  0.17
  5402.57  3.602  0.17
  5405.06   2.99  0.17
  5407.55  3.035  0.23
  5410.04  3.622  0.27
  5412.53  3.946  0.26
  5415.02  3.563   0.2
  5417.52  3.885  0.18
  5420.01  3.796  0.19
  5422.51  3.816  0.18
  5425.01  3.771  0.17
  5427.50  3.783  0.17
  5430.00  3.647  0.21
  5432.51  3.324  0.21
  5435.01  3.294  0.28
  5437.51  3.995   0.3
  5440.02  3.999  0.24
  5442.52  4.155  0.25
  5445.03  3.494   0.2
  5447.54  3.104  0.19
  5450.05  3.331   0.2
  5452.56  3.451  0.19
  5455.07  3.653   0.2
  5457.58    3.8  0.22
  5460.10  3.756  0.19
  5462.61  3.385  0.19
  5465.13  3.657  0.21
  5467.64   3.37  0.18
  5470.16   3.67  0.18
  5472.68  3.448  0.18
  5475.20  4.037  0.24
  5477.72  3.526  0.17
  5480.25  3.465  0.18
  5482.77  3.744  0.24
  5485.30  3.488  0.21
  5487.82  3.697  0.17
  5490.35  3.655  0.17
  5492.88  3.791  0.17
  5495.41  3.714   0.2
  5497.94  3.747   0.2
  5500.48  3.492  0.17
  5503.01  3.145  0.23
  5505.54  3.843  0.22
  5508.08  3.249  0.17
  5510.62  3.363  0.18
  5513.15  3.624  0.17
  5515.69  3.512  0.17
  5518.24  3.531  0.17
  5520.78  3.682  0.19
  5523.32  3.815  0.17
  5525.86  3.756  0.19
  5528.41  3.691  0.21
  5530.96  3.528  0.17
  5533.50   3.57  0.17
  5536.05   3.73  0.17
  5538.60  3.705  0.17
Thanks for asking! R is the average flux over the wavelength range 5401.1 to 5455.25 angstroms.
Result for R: 3.6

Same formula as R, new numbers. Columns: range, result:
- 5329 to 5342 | 3.62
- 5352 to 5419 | 3.65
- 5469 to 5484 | 3.65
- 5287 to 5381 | 3.7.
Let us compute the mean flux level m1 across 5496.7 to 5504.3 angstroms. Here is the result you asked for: 3.46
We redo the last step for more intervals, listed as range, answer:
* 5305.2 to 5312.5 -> 3.97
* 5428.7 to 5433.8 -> 3.48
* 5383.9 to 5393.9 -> 3.69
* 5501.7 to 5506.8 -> 3.5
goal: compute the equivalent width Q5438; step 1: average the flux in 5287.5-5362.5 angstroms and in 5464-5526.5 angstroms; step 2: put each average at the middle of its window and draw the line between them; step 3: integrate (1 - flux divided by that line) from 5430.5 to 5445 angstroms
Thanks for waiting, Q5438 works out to -0.4 angstroms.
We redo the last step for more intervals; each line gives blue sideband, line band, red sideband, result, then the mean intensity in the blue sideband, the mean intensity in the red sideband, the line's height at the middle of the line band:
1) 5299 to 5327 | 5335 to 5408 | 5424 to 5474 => 0.85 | 3.73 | 3.6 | 3.68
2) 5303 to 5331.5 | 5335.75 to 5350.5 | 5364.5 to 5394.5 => 0.52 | 3.73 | 3.68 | 3.71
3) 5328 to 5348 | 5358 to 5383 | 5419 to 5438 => -0.69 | 3.58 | 3.66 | 3.61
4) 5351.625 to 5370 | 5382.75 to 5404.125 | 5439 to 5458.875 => 0.53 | 3.74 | 3.62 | 3.69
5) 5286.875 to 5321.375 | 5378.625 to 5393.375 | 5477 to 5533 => -0.17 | 3.76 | 3.59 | 3.69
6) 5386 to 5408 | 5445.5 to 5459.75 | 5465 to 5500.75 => 0.37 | 3.48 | 3.64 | 3.58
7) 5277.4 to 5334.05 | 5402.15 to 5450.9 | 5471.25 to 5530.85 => 0.42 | 3.7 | 3.61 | 3.64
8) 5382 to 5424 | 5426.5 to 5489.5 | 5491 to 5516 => -0.67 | 3.6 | 3.55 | 3.57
